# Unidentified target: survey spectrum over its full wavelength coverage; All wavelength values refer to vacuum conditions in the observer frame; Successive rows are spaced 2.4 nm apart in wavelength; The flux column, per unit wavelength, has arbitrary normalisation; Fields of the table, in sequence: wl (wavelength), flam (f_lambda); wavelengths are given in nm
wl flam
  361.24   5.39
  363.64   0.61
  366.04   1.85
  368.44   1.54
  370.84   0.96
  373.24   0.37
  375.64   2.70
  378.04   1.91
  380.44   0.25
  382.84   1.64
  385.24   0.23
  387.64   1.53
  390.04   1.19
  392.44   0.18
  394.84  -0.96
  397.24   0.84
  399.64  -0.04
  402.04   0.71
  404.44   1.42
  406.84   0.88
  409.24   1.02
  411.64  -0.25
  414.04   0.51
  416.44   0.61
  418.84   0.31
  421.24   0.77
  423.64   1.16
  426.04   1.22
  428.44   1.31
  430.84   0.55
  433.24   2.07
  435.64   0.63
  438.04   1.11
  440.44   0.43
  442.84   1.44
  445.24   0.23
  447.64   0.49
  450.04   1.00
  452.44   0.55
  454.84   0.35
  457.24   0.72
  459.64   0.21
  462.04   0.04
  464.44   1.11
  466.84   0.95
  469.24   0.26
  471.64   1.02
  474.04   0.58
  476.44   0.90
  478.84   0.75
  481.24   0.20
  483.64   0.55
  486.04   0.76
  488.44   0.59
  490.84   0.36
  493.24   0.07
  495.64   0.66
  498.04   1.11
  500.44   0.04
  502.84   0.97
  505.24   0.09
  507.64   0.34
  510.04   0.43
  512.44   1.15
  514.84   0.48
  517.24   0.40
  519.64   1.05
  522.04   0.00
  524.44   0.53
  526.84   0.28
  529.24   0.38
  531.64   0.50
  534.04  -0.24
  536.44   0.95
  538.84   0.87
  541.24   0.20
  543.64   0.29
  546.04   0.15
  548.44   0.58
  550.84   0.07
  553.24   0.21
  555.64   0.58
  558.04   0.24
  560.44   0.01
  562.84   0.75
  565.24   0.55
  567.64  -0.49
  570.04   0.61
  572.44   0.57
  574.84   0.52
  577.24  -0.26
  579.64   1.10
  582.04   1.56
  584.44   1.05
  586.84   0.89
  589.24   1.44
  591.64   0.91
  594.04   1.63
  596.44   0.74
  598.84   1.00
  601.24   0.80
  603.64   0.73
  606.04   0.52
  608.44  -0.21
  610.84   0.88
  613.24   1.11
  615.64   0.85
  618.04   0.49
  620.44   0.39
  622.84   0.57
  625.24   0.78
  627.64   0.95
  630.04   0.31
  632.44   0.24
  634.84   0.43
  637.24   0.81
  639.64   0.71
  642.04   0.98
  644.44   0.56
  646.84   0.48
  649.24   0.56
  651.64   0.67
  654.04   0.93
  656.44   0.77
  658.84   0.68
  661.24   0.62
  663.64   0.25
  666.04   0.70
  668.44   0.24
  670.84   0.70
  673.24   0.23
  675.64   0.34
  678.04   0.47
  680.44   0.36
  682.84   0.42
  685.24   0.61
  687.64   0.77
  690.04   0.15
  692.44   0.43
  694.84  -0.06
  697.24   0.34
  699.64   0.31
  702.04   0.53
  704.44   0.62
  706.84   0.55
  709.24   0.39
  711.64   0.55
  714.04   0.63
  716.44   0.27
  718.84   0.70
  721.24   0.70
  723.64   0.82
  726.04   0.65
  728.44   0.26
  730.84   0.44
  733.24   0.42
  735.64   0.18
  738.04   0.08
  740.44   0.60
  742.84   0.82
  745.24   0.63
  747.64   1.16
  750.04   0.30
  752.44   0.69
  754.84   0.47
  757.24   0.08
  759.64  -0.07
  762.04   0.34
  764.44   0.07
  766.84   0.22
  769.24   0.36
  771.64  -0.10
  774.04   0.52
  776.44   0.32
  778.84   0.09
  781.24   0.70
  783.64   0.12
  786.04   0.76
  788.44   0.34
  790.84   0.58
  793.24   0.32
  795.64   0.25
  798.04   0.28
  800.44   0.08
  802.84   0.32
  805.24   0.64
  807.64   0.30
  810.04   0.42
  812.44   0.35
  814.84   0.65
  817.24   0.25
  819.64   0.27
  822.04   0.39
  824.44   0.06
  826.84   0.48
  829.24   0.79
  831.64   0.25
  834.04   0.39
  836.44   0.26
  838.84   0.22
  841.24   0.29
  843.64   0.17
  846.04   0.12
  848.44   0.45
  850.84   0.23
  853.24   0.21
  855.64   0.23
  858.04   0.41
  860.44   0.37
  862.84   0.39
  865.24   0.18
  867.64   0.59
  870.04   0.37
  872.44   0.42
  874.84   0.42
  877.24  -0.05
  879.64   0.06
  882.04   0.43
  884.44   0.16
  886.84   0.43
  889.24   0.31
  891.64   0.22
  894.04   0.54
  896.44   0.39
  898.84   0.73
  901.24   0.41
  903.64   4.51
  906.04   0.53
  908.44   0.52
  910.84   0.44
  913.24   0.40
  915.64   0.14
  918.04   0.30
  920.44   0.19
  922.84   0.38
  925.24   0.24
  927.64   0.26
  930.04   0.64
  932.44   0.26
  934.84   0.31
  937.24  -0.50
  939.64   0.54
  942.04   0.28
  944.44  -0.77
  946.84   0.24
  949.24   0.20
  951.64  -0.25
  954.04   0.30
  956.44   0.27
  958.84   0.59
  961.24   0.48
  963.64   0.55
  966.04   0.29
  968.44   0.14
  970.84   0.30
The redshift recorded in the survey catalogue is 1.424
